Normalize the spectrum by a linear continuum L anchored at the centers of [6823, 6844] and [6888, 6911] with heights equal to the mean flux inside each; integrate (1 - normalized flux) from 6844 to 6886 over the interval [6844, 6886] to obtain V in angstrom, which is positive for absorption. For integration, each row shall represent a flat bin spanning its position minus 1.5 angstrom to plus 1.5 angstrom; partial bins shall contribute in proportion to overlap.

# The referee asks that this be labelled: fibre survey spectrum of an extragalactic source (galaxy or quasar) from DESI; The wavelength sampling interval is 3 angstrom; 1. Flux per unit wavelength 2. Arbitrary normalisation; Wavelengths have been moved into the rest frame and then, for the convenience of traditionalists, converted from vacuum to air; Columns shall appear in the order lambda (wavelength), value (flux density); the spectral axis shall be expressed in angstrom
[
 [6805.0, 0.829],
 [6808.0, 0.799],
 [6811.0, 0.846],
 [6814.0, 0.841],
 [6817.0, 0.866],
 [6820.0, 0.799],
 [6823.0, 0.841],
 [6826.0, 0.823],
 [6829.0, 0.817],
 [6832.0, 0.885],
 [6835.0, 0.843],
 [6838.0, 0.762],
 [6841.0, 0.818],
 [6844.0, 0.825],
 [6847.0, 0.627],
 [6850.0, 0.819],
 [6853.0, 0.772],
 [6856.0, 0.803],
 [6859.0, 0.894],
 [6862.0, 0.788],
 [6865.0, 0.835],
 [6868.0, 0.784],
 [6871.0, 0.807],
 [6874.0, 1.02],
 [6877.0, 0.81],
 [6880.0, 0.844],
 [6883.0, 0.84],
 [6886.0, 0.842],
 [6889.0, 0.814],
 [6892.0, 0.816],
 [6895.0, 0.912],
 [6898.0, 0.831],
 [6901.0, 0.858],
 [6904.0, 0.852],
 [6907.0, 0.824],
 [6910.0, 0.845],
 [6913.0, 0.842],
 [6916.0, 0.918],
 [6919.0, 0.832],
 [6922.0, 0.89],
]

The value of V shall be 0.77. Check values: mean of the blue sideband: 0.826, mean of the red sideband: 0.845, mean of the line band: 0.82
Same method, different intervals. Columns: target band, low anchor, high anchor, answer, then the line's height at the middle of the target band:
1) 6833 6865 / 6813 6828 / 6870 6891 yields 1.7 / 0.843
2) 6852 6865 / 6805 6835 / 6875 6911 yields 0.3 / 0.839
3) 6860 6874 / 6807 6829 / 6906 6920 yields 0.2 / 0.843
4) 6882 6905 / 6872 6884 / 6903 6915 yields 0.4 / 0.86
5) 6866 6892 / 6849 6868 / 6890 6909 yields -0.4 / 0.832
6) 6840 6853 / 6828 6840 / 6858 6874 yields 0.9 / 0.831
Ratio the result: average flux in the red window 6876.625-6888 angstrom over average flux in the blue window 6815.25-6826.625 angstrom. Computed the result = 1.00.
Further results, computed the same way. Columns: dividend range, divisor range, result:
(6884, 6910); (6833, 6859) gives 1.07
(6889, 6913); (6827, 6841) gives 1.02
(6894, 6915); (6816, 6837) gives 1.02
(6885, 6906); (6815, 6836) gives 1.01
